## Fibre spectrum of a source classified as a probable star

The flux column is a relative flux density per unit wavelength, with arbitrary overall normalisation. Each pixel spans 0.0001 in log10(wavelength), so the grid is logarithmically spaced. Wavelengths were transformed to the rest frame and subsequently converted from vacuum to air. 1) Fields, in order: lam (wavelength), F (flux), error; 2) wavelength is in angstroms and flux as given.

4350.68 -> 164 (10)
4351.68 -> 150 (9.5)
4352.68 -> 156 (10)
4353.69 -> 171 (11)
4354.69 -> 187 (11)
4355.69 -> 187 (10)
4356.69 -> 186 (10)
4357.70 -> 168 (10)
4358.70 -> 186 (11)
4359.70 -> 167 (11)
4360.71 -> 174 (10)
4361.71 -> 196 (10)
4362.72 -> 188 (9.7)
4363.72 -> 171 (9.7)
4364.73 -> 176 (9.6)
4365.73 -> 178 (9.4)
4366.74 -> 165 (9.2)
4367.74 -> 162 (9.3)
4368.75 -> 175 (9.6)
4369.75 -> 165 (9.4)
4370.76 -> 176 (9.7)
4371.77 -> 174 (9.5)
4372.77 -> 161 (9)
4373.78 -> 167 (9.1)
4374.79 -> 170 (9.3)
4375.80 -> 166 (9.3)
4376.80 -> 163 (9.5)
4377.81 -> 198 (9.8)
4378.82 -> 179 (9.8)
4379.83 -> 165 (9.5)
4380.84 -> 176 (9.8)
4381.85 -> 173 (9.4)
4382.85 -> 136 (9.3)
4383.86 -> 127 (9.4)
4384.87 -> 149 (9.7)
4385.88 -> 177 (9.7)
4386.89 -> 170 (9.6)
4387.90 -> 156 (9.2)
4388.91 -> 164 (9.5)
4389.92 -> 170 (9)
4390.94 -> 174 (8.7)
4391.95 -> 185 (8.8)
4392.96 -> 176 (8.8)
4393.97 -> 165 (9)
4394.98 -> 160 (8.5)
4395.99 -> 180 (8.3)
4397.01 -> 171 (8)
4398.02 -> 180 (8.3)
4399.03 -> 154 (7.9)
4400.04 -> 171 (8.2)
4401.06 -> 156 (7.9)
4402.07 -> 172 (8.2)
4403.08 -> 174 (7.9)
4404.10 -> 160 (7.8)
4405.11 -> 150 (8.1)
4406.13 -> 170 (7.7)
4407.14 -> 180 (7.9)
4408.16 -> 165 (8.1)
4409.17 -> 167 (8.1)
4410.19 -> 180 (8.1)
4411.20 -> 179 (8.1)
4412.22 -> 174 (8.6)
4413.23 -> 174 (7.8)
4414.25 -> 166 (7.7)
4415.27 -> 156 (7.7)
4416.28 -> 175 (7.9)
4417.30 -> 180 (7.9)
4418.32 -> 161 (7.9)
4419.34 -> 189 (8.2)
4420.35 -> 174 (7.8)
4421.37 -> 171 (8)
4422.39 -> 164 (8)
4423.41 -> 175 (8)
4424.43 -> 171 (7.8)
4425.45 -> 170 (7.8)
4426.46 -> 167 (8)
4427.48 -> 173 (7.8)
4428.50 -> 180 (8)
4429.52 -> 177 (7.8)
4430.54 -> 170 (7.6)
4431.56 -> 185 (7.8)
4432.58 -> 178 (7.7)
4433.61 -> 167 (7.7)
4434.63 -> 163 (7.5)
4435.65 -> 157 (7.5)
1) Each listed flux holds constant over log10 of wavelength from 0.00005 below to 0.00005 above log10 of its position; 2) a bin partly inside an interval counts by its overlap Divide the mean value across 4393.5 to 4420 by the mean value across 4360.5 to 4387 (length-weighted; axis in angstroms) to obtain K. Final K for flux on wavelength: 1.00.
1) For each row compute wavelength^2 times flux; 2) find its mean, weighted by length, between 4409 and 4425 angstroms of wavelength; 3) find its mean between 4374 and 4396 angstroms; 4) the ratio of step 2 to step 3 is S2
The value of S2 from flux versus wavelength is 1.0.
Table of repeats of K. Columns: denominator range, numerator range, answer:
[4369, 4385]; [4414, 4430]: 1.04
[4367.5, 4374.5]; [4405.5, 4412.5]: 1.03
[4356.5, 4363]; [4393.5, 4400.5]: 0.94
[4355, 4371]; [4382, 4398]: 0.93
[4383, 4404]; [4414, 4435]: 1.04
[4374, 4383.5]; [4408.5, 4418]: 1.02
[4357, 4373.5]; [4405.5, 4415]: 0.99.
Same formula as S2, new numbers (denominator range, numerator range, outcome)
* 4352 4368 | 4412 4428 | 1.00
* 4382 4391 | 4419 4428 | 1.11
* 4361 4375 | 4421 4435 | 1.02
